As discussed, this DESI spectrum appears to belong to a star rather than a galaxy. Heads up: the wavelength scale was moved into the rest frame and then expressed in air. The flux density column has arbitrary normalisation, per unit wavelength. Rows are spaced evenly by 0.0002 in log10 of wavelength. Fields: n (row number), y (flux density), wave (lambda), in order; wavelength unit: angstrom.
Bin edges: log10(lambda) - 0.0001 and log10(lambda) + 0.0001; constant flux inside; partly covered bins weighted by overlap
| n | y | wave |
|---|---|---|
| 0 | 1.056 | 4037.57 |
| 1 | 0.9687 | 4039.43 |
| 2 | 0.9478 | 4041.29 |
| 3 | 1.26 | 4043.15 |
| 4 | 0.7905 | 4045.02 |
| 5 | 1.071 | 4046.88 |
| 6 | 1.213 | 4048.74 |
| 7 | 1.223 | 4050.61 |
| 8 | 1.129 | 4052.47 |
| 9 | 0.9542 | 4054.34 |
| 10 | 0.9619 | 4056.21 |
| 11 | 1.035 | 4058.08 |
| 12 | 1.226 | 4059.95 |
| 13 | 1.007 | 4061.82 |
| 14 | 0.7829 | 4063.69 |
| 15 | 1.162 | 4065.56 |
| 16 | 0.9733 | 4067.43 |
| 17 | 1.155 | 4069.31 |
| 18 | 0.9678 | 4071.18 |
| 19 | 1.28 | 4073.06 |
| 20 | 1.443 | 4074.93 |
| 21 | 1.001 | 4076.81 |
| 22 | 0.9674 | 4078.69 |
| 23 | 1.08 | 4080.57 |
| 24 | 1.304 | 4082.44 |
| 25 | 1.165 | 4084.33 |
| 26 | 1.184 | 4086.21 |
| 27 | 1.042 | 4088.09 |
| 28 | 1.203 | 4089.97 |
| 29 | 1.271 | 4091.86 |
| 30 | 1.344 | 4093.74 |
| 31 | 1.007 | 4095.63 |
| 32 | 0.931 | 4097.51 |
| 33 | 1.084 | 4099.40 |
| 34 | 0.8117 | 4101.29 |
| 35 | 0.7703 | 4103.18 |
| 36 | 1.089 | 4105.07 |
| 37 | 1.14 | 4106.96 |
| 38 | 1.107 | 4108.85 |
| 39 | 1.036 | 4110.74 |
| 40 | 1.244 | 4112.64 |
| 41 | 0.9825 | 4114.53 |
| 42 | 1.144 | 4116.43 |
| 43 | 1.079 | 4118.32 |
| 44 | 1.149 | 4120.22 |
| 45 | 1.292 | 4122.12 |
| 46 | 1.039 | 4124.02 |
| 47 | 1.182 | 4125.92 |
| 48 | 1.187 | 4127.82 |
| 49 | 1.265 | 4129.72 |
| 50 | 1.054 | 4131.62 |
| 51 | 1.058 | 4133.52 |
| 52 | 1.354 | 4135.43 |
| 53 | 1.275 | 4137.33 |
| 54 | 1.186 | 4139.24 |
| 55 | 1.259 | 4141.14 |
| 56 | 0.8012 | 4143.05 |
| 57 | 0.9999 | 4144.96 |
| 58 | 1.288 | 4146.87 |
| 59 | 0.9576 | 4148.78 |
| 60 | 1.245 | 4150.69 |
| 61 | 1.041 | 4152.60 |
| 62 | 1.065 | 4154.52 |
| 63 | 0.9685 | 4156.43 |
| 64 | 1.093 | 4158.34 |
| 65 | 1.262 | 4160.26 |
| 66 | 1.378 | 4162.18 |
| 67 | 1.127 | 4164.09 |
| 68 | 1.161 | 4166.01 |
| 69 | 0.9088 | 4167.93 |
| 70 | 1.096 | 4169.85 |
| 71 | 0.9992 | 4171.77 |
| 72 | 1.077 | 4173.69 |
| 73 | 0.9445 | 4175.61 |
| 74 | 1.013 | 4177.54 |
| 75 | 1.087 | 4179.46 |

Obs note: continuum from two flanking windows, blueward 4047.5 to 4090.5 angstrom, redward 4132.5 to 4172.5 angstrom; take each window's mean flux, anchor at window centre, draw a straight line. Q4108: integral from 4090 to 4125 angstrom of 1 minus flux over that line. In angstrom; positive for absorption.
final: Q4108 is 0.8 angstrom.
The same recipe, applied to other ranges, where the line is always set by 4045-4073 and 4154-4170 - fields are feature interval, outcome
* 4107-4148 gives -1.54 angstrom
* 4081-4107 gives -0.35 angstrom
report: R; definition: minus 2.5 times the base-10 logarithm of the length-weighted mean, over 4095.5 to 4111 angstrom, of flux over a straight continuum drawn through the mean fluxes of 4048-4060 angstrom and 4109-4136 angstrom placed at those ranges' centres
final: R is 0.14 mag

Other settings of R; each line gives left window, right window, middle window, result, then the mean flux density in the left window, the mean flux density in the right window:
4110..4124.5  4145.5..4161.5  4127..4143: -0.06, 1.12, 1.12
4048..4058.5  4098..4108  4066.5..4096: -0.13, 1.09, 0.978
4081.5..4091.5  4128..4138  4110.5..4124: 0.06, 1.18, 1.2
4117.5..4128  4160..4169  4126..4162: 0.02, 1.15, 1.16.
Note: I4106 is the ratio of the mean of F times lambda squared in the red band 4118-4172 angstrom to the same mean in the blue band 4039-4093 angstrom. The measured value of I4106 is 1.07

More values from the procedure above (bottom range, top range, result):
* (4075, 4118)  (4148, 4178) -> 1.02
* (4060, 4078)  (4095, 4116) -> 0.95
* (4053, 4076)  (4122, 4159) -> 1.08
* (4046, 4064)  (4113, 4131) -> 1.11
